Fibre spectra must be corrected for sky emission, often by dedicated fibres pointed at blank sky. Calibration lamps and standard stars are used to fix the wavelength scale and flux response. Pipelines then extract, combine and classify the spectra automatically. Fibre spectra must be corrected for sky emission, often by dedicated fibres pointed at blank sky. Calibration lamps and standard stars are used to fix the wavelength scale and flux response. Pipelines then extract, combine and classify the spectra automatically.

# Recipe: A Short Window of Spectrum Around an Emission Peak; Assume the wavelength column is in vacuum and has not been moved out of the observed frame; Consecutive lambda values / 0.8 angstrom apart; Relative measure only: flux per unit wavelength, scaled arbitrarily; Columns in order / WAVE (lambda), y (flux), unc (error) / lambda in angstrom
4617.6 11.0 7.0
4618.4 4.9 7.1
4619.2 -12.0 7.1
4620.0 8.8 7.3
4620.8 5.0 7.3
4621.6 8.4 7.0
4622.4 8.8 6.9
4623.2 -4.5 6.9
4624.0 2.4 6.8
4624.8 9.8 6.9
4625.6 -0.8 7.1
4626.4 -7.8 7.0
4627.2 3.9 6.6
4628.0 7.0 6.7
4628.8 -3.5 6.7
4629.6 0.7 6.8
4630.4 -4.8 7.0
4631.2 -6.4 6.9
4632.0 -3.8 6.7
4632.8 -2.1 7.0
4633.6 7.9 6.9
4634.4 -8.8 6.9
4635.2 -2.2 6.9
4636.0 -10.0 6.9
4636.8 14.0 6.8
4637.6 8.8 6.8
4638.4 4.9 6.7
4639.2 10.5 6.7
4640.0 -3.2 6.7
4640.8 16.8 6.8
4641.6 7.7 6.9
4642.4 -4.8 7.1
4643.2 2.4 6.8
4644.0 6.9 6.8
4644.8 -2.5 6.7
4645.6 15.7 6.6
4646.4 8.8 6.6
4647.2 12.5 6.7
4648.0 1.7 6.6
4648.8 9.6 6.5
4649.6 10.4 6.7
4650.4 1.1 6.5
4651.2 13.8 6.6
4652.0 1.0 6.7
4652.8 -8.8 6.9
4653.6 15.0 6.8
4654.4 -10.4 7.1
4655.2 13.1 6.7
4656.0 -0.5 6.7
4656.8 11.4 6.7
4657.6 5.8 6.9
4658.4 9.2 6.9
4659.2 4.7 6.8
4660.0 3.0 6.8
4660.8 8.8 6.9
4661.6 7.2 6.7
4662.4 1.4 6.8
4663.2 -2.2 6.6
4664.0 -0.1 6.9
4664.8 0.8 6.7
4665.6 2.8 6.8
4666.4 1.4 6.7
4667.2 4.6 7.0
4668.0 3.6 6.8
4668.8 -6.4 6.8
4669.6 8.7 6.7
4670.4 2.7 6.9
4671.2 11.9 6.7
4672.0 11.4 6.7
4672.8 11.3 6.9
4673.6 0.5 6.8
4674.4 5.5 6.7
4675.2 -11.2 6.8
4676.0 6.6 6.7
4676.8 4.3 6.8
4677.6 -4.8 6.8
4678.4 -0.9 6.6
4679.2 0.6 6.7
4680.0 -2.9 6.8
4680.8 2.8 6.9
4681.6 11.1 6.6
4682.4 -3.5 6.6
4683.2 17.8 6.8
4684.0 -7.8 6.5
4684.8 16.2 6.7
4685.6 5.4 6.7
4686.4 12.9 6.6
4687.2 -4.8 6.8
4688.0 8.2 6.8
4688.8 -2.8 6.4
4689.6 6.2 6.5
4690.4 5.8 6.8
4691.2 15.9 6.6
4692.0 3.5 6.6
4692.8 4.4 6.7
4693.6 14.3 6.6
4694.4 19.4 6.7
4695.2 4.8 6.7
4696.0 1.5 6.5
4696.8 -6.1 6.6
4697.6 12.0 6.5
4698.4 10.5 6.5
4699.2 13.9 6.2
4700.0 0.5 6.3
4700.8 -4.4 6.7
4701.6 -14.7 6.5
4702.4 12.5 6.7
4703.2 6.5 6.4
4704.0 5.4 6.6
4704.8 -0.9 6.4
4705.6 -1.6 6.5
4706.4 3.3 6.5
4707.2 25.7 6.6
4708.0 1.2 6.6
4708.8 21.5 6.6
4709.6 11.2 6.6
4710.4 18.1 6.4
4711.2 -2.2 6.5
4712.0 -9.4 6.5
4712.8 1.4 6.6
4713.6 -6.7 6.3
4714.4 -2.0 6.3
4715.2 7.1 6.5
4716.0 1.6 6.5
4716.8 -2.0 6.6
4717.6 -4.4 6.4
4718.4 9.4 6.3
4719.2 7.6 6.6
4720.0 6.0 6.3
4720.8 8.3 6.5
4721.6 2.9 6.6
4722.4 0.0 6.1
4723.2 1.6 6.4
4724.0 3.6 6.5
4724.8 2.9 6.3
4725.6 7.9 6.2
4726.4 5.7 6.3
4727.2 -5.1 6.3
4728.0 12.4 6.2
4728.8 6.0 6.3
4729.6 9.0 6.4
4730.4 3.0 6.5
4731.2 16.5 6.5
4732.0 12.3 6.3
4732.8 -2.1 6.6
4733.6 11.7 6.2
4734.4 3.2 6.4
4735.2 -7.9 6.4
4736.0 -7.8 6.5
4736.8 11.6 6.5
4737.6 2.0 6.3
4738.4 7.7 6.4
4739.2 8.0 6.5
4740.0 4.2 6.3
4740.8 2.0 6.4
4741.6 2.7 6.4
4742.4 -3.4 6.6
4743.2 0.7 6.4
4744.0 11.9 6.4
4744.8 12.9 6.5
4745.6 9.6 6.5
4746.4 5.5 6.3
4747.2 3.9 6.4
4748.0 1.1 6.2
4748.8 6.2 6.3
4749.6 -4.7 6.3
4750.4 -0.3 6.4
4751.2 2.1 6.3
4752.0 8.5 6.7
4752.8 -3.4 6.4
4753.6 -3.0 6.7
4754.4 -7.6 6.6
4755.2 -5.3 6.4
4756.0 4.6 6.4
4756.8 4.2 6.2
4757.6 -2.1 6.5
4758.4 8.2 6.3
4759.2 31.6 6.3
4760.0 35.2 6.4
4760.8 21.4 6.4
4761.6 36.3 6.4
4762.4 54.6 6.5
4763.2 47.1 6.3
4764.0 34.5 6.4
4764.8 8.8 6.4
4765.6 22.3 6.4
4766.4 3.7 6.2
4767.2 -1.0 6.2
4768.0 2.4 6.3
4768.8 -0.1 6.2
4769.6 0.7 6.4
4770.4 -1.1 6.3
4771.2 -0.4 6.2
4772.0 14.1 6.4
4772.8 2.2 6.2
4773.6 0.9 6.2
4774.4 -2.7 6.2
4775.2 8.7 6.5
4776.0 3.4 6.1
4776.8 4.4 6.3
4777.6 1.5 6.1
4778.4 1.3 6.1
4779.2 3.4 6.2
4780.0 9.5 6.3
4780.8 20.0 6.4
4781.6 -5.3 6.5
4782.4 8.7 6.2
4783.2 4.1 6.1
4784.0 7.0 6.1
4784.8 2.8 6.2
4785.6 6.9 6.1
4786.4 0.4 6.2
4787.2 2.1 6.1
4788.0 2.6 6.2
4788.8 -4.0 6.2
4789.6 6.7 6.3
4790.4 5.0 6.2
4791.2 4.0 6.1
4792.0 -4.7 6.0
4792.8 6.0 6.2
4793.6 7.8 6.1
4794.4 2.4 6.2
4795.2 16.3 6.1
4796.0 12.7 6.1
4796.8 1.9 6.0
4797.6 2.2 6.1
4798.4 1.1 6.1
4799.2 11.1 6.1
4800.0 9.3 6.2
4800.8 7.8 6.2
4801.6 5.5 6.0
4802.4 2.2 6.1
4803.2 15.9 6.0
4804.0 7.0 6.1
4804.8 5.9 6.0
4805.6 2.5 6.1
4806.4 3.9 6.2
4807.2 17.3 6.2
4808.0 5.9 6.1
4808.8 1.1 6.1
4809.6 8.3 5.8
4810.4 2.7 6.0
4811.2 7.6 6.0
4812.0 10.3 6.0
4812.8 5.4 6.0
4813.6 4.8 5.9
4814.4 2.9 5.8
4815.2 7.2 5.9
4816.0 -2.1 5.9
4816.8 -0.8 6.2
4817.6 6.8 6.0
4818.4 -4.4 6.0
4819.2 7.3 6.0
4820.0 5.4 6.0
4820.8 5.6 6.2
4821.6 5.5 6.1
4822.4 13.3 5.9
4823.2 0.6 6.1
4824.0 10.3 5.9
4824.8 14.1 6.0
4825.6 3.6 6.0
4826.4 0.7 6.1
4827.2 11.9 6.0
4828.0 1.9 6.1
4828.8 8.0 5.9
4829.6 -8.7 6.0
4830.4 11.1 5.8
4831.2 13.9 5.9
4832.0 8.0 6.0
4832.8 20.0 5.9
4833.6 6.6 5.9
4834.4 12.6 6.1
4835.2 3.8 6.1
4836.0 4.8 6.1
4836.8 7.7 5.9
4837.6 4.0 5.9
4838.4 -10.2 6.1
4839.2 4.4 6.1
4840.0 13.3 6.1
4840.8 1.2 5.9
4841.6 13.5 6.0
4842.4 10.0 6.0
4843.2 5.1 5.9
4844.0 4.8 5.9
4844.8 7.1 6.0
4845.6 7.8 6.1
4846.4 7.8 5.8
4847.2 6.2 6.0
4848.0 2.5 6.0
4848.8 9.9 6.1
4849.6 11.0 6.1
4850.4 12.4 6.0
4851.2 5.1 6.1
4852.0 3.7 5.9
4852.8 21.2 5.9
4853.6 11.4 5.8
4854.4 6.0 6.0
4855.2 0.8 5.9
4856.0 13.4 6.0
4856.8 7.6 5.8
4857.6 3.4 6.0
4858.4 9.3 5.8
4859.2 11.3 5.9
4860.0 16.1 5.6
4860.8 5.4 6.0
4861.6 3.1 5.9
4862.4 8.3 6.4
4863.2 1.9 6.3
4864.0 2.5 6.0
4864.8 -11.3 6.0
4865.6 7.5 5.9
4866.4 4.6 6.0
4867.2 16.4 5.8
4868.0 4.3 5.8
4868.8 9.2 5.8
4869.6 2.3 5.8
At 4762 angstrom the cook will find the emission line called [O II] 3727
